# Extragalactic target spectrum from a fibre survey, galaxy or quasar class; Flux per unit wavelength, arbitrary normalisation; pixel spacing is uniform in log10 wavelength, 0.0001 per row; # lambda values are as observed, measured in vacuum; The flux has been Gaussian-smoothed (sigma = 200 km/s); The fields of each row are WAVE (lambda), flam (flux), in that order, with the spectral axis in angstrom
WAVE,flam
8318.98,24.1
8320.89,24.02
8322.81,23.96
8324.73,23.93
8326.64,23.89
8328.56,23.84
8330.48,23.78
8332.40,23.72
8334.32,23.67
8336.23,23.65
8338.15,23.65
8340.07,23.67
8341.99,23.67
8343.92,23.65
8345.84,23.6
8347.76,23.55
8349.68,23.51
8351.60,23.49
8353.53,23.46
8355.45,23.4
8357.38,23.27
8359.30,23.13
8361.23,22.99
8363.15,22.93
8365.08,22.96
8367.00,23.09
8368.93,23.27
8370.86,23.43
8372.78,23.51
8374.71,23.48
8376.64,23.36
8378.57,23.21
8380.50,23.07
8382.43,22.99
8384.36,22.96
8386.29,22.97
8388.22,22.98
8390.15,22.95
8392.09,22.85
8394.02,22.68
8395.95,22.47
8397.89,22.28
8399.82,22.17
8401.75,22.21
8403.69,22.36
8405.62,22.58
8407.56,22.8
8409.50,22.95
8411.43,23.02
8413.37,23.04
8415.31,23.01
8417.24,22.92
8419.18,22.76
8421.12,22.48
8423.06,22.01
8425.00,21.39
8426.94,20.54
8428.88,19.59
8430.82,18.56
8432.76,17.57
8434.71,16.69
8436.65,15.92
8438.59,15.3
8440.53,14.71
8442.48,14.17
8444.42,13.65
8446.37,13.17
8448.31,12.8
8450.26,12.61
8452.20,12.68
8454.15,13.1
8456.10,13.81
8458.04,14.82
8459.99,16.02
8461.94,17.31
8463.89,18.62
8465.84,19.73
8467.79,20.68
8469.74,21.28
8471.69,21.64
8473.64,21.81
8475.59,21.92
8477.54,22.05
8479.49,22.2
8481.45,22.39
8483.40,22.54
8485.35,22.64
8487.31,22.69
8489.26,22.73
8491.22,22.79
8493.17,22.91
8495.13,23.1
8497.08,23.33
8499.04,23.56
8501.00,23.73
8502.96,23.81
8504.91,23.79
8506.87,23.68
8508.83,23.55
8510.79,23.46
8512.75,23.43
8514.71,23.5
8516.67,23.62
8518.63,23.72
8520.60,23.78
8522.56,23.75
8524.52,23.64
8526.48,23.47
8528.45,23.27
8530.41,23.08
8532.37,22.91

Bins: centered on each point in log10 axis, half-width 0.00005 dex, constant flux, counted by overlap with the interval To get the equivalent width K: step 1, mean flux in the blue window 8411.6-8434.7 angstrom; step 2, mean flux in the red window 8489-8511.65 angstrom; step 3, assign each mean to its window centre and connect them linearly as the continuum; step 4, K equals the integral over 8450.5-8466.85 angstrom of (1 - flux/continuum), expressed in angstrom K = 4.83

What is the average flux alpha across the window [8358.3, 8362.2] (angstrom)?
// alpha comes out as 23.1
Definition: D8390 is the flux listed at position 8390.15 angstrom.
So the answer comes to 22.95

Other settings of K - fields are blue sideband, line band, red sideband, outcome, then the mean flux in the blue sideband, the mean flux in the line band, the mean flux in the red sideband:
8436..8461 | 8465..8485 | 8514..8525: -4.6 angstrom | 14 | 21.7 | 23.7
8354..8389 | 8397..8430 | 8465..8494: 0.7 angstrom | 23.2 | 22.2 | 22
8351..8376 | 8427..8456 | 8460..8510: 9.4 angstrom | 23.3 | 15.2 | 22.1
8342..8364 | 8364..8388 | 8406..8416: 0.0 angstrom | 23.4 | 23.2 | 22.9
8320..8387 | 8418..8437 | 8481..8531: 2.8 angstrom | 23.4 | 19.9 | 23.3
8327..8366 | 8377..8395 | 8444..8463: -2.7 angstrom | 23.5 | 23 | 14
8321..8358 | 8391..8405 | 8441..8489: -0.9 angstrom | 23.7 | 22.4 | 18.1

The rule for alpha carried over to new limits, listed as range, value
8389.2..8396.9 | 22.7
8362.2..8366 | 22.9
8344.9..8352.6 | 23.5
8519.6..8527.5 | 23.6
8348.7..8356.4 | 23.5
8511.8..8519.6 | 23.6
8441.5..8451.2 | 13.3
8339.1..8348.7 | 23.6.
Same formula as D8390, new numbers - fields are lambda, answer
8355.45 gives 23.4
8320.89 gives 24.02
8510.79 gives 23.46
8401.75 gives 22.21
